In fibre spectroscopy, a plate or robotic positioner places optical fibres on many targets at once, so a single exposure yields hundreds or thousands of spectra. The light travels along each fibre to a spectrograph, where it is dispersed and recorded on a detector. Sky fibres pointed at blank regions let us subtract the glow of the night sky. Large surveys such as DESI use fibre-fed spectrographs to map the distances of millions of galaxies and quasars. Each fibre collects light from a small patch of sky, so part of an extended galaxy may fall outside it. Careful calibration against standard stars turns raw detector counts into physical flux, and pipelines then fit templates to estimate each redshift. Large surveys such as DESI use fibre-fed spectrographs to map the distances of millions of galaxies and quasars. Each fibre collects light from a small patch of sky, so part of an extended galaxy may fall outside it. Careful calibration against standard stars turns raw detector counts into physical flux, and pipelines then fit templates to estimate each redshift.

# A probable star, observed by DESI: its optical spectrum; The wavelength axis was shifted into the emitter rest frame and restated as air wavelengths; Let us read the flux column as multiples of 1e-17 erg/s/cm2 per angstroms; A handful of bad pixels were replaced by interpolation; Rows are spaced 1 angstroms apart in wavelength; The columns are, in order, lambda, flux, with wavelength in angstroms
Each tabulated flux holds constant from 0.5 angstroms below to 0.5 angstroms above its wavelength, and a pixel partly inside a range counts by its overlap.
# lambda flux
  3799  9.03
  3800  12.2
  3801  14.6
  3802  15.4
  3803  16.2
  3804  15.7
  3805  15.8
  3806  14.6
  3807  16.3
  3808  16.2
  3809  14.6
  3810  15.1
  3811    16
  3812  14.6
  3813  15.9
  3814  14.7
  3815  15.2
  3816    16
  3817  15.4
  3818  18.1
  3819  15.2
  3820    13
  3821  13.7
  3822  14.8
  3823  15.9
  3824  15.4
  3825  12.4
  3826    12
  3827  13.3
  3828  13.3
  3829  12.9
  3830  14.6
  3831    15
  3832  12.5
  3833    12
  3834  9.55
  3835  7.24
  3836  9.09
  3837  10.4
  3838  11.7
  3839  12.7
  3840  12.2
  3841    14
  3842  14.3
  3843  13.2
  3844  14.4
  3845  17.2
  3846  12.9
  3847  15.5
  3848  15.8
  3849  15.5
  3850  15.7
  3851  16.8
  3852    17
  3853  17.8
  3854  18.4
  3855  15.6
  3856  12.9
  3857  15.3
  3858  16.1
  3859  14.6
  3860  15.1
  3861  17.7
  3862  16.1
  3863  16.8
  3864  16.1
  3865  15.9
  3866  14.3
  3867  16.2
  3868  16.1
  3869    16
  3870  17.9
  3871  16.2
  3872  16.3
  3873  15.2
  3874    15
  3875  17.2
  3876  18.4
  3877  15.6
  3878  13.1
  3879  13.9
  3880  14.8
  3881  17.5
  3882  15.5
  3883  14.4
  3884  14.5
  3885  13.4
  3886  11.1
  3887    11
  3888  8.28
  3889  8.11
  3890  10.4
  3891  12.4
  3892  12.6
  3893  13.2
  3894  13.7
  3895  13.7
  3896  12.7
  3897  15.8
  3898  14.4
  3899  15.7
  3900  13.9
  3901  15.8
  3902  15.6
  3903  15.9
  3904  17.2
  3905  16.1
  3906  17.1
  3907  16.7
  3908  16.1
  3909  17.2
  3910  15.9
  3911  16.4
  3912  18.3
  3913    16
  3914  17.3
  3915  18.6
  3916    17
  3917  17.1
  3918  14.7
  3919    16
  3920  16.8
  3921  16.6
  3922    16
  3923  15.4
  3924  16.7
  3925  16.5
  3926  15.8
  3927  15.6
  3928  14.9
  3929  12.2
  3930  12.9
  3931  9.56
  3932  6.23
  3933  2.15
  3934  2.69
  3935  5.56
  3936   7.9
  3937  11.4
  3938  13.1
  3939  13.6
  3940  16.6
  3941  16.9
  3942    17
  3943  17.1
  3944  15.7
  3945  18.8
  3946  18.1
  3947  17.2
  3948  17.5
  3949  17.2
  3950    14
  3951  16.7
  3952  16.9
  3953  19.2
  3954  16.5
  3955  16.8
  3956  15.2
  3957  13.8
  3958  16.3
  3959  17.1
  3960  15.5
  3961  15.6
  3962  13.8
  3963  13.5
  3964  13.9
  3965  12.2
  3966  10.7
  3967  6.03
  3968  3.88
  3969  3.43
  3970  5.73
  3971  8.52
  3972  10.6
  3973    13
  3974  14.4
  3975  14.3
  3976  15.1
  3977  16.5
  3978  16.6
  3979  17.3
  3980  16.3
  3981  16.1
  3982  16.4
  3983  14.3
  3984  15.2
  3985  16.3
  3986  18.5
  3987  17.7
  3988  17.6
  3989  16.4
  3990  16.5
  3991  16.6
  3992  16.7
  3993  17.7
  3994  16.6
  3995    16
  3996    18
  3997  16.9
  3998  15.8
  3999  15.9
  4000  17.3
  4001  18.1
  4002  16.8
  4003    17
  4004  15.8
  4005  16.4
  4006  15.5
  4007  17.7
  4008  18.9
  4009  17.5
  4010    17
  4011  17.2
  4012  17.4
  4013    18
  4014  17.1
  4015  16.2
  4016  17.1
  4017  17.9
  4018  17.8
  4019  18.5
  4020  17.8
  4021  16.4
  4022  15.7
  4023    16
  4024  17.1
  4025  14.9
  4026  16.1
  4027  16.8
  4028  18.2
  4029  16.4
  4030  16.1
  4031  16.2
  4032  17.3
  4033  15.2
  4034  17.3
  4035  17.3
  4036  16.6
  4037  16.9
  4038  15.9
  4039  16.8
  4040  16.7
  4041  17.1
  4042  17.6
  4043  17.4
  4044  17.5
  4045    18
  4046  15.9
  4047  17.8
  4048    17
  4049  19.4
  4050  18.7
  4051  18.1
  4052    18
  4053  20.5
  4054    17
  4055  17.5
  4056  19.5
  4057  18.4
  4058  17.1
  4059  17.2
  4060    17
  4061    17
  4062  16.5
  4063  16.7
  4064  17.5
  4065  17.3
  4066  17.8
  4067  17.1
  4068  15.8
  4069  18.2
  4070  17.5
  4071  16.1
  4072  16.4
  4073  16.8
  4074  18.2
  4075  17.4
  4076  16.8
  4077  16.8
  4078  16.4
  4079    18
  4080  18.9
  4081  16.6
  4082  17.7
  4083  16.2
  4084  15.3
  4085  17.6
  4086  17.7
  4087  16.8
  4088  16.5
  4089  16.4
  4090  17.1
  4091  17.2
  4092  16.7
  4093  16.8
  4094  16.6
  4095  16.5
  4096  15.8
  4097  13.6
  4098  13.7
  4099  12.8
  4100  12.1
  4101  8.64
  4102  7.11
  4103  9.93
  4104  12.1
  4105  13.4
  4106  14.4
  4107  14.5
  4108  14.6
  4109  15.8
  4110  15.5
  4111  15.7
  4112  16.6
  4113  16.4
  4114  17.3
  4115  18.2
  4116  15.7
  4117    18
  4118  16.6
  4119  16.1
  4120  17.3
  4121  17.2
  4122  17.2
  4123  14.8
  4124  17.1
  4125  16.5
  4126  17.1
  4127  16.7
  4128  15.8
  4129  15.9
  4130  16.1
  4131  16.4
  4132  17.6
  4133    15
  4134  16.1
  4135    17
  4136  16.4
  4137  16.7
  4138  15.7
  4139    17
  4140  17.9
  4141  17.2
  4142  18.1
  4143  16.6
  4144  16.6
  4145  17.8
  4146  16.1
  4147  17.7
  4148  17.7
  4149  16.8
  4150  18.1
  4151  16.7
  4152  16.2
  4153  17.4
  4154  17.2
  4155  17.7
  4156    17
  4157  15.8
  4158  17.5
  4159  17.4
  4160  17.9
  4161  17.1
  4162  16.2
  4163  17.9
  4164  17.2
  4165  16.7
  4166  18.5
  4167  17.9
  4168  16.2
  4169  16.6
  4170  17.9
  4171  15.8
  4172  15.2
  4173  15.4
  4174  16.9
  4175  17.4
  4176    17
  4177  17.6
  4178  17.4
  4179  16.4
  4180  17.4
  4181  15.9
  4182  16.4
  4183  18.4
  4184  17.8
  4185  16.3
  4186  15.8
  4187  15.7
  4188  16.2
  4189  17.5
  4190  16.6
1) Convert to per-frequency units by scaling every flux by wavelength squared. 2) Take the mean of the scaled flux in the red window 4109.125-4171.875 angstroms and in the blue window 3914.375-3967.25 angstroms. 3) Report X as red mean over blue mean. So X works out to 1.29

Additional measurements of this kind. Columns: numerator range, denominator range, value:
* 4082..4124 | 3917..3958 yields 1.16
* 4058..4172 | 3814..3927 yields 1.25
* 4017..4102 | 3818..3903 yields 1.29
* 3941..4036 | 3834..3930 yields 1.11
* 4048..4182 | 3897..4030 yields 1.17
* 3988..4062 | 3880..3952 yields 1.25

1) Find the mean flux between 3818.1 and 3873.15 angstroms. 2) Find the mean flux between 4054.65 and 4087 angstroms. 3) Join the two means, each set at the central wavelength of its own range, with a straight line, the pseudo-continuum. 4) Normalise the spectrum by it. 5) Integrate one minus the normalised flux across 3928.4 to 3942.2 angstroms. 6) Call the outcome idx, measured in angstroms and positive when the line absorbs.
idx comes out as 4.56 angstroms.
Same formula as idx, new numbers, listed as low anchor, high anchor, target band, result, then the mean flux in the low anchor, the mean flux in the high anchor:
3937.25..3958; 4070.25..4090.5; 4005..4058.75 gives -1.6 angstroms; 16.3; 17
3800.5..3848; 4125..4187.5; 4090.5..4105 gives 2.5 angstroms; 14.1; 16.9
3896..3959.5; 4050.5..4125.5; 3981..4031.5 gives -3.8 angstroms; 15.1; 16.3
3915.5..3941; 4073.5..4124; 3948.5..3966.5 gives -2.4 angstroms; 13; 15.7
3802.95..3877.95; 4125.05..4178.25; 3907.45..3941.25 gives 3.1 angstroms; 14.8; 16.9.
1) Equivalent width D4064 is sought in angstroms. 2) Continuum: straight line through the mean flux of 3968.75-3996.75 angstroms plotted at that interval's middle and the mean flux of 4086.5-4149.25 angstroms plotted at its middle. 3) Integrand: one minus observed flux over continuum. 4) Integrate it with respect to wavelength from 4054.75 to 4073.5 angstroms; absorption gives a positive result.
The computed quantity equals -2.06 angstroms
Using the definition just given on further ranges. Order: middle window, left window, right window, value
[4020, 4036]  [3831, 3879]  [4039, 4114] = -0.5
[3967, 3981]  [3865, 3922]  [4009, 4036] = 3.7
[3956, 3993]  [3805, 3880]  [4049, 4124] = 3.8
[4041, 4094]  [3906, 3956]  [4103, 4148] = -4.8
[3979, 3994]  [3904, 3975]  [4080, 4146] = -2.1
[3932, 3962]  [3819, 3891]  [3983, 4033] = 2.8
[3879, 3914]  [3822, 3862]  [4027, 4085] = 1.0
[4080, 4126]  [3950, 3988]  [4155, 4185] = 1.4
